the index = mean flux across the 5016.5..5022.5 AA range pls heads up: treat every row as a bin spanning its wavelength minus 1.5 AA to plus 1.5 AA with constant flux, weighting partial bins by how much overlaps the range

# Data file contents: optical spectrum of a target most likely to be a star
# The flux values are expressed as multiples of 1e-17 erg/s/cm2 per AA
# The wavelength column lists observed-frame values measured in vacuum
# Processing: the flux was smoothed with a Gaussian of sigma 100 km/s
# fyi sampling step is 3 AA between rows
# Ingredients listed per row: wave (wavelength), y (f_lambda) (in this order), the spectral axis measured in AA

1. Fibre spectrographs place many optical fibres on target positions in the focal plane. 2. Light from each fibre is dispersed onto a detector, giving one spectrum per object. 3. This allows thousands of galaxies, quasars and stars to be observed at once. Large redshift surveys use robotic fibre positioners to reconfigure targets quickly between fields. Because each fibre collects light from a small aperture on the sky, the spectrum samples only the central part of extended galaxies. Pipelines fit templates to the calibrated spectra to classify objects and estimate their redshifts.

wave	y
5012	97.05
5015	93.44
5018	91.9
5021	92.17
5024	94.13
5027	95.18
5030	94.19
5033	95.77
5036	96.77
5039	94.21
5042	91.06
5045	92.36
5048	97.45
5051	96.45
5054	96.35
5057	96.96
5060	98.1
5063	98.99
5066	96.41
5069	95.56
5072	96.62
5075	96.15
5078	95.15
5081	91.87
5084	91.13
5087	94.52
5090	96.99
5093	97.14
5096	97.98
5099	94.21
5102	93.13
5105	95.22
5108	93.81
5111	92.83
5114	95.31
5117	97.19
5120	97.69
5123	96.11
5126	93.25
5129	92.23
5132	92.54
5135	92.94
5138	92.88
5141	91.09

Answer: 92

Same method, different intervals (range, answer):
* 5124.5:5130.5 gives 92.7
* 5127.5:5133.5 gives 92.4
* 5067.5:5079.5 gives 95.9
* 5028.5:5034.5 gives 95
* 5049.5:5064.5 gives 97.4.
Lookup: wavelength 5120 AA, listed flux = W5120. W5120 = 97.69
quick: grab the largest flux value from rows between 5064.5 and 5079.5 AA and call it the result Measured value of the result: 96.62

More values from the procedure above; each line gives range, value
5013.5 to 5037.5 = 96.77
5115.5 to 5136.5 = 97.69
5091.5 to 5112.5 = 97.98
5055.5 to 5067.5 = 98.99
